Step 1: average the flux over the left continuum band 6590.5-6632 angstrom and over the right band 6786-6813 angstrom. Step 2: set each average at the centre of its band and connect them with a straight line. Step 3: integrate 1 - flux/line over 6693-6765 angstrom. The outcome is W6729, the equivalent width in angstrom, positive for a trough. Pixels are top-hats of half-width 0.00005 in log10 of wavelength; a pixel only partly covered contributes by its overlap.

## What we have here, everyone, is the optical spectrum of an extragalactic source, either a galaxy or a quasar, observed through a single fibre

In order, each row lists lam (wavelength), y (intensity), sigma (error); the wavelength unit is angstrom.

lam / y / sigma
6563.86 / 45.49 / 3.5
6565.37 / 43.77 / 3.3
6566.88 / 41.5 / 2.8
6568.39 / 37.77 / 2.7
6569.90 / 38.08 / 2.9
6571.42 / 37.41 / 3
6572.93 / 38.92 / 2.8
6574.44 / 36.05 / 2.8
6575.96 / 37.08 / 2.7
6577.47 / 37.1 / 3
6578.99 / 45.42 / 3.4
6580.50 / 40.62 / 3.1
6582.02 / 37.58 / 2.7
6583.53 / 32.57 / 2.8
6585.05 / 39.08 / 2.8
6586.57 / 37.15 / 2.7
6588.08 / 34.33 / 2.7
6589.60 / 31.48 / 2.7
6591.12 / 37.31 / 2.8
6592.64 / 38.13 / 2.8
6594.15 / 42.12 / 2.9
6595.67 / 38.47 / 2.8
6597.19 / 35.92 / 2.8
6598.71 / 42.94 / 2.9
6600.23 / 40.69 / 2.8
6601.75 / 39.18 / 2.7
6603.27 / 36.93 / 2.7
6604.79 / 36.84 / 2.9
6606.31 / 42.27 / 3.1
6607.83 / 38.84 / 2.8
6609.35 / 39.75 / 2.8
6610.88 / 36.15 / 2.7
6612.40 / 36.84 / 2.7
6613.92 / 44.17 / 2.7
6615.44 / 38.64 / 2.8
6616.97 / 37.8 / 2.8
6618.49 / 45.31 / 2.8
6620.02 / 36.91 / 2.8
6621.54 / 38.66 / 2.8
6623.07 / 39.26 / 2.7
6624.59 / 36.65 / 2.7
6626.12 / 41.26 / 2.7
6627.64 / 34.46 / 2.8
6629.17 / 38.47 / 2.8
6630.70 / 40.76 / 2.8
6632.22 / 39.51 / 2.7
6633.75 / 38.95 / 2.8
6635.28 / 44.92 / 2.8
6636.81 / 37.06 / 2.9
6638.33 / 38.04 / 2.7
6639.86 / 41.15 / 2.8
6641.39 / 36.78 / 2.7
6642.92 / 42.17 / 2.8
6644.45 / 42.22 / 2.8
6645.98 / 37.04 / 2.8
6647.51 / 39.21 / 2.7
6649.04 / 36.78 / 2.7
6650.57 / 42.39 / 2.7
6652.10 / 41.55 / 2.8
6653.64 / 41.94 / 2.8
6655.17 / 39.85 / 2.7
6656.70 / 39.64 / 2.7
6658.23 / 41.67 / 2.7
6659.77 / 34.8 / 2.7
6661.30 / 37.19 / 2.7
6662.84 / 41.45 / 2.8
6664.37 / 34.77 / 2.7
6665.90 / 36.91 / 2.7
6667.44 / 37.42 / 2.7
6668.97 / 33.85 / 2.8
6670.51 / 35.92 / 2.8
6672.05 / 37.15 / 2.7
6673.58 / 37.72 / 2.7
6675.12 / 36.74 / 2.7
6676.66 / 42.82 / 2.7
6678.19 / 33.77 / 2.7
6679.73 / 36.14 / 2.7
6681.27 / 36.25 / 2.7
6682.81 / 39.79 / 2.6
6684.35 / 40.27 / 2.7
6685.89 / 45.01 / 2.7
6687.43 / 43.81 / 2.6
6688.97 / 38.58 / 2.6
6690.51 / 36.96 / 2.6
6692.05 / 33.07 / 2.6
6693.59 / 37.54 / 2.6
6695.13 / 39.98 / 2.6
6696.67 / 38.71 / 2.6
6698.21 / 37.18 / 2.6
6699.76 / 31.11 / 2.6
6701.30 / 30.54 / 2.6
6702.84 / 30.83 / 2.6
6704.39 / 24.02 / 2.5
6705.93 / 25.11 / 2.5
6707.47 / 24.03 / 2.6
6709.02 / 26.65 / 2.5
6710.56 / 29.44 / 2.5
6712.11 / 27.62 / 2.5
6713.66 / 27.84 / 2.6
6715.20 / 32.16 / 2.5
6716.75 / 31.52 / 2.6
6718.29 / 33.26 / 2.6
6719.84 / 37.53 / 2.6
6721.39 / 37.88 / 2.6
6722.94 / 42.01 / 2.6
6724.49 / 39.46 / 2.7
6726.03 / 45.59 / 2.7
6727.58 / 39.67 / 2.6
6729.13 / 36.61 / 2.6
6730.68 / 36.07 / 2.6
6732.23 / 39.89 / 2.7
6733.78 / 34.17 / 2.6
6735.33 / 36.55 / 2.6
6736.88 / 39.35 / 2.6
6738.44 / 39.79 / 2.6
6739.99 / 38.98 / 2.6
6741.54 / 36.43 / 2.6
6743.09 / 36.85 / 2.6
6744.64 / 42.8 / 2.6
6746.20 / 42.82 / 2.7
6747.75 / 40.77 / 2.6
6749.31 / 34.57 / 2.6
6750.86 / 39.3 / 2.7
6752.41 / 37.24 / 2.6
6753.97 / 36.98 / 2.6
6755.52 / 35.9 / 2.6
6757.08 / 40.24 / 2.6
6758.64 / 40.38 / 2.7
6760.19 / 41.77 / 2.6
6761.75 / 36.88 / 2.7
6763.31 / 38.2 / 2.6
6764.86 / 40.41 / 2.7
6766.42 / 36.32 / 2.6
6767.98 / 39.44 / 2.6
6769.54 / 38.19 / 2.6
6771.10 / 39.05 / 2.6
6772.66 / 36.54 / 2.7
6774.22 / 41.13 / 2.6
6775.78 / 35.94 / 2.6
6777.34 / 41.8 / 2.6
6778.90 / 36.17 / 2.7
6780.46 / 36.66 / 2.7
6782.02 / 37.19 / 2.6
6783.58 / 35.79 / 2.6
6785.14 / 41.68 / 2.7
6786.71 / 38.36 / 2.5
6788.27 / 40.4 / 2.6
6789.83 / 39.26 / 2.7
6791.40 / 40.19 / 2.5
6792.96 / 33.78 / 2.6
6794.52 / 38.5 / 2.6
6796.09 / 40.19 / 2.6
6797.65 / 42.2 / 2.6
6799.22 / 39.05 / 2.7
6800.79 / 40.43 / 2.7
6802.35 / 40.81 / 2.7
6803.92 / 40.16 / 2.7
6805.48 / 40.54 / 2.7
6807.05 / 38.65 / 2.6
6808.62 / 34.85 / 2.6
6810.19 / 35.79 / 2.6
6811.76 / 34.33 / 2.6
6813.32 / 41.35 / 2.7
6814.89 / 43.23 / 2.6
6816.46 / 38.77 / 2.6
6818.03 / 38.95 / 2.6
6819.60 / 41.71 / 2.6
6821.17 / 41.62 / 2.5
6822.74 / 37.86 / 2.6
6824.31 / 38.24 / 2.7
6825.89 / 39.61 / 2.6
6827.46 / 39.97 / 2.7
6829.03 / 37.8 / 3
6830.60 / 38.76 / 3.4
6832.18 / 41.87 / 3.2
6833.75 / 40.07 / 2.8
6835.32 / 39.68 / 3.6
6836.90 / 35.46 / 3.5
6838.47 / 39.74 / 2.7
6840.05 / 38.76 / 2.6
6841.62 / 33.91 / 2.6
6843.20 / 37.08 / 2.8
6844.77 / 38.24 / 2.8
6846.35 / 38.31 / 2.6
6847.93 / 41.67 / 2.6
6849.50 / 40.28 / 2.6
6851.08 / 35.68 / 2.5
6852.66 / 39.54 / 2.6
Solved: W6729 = 5.34 angstrom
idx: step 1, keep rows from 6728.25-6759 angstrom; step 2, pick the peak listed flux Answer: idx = 42.82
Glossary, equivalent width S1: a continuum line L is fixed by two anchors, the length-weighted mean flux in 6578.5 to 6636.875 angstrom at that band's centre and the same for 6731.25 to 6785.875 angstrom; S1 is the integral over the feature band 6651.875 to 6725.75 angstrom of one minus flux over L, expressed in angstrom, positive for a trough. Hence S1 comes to 5.3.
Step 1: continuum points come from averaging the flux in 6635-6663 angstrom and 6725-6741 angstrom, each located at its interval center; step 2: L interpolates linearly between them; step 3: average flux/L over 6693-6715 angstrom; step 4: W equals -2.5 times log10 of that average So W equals 0.26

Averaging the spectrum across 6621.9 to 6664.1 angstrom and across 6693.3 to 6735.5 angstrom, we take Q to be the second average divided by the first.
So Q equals 0.86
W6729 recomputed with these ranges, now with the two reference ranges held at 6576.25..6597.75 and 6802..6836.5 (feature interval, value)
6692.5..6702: 0.65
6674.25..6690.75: -0.37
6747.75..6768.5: 0.25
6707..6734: 2.75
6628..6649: -0.83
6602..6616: -0.42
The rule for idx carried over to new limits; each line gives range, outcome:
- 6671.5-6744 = 45.59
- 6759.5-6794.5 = 41.8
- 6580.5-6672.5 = 45.31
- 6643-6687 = 45.01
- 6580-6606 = 42.94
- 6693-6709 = 39.98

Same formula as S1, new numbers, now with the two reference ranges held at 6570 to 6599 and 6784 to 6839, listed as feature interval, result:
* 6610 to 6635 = -0.7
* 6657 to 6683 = 0.7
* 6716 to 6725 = 0.4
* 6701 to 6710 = 2.8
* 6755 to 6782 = 0.3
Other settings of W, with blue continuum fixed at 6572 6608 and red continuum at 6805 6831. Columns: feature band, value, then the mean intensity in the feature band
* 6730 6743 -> 0.03 mag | 37.6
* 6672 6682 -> 0.04 mag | 37.3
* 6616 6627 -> -0.03 mag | 39.3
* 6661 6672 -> 0.05 mag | 36.8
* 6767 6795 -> 0.01 mag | 38.3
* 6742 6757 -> 0.00 mag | 38.6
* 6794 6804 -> -0.04 mag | 40.2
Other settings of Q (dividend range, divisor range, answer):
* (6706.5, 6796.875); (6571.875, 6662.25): 0.96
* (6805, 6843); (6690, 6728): 1.16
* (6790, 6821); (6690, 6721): 1.23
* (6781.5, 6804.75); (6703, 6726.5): 1.22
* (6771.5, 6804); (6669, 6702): 1.04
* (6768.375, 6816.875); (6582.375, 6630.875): 1.01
